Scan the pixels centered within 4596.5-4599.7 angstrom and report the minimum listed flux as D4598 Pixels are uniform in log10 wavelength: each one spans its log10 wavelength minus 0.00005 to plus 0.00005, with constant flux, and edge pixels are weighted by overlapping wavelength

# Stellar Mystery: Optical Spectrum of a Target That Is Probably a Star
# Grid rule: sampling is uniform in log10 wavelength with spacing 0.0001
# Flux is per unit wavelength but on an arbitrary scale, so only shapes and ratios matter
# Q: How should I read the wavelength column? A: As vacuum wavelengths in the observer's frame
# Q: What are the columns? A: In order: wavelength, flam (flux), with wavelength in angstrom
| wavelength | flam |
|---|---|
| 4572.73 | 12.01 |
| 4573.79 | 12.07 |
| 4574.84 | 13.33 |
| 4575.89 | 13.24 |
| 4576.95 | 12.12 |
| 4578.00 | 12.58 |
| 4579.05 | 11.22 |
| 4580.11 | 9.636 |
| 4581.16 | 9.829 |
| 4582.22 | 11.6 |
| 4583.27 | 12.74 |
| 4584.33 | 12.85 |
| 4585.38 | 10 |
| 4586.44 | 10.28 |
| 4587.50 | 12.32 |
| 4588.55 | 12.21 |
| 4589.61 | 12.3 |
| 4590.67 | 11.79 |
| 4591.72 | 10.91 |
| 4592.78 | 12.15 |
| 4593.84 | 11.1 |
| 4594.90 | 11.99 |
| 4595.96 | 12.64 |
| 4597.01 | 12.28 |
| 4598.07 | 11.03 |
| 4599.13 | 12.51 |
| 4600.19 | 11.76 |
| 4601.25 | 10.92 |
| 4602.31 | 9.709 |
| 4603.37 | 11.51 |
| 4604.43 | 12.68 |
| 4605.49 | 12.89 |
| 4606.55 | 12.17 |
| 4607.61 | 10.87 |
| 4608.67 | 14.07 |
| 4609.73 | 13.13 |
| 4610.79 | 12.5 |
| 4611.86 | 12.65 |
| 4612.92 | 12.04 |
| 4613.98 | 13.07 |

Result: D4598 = 11.03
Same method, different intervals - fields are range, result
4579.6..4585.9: 9.636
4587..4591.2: 11.79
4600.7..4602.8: 9.709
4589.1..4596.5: 10.91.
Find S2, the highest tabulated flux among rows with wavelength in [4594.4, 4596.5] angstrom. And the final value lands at 12.64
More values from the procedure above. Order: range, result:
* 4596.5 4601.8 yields 12.51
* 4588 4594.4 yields 12.3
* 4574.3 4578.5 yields 13.33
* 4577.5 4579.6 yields 12.58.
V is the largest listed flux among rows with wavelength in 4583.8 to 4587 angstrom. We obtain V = 12.85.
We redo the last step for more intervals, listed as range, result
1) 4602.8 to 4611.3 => 14.07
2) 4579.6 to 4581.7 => 9.829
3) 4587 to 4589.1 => 12.32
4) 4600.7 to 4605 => 12.68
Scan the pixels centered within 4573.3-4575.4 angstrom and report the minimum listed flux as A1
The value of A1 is 12.07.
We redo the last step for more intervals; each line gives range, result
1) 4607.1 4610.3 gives 10.87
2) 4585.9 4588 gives 10.28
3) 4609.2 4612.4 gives 12.5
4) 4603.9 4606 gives 12.68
